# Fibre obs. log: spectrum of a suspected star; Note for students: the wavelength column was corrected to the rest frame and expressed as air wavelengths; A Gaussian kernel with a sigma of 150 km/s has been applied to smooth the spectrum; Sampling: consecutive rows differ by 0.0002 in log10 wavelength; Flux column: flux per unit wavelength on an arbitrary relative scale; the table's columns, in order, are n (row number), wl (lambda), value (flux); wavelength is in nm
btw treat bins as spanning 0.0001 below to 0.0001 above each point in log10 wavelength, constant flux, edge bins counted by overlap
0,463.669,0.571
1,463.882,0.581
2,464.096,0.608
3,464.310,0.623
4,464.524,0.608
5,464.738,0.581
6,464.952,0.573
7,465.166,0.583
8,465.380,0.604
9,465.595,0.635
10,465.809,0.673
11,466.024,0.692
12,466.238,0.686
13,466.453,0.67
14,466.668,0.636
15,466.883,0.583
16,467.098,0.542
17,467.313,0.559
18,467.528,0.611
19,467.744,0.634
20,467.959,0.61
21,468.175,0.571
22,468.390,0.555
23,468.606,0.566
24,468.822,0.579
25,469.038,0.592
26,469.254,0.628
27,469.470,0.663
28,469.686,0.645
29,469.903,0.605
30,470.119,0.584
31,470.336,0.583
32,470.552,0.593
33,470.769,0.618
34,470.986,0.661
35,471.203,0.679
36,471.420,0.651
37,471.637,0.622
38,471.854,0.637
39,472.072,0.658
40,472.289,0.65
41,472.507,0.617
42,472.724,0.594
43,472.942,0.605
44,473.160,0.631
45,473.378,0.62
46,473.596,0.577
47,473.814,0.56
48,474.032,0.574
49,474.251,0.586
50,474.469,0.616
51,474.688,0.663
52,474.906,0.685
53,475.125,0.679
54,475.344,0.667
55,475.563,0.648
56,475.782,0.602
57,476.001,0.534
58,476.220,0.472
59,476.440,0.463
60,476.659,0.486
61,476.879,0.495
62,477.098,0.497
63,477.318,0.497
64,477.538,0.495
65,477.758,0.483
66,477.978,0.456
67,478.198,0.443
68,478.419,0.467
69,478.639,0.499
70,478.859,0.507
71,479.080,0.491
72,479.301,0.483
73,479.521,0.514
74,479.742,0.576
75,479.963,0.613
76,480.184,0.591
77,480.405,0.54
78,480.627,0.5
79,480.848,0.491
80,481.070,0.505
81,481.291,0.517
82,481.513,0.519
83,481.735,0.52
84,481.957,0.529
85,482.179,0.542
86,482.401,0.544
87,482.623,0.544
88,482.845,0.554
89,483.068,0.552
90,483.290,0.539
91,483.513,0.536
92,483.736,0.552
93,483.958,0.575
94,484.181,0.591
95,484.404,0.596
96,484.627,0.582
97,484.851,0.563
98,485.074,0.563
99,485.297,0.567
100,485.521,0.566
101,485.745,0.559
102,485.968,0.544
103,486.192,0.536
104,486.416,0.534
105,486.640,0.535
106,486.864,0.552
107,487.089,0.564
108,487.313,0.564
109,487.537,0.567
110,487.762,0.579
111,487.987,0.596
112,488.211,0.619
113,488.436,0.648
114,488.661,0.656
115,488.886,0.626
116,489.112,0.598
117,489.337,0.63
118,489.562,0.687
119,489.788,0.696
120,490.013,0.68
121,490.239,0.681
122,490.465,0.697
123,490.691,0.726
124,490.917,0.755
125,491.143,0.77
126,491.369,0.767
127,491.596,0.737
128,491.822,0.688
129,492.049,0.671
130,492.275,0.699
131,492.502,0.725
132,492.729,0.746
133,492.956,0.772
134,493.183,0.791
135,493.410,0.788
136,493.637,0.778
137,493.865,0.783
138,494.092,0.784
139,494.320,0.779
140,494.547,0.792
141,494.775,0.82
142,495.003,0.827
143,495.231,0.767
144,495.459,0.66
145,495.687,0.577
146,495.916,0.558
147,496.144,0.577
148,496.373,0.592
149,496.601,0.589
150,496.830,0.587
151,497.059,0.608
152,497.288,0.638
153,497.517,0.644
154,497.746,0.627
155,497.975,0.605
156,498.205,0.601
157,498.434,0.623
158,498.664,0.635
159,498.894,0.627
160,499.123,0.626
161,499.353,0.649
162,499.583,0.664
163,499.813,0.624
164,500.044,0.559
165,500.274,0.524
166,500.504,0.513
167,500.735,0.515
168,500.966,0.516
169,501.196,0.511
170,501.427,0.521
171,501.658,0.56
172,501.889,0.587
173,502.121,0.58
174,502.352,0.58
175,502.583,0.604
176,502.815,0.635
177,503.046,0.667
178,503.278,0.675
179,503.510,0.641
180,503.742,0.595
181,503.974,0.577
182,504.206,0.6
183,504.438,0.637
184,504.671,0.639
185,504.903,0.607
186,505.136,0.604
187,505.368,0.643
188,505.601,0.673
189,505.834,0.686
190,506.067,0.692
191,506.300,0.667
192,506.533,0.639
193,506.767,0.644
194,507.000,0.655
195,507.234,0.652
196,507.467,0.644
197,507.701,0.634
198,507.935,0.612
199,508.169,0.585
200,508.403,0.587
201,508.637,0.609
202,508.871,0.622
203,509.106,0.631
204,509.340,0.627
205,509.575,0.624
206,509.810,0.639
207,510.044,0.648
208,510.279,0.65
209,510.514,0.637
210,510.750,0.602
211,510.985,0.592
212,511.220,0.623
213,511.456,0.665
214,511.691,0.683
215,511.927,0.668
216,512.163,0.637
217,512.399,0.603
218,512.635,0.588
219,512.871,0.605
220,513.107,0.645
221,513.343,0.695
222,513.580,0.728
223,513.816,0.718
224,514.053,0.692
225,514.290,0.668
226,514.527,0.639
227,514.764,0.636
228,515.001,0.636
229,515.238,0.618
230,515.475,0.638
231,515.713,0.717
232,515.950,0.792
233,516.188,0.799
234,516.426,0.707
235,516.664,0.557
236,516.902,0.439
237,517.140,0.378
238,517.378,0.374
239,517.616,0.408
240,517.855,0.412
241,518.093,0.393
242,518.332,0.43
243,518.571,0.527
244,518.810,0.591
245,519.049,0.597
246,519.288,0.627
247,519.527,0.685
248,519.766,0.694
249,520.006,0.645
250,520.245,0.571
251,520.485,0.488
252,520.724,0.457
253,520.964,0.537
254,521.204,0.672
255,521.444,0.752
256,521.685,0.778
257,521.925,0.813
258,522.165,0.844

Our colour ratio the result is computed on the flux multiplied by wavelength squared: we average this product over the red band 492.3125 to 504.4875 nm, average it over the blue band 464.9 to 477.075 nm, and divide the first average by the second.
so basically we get 1.2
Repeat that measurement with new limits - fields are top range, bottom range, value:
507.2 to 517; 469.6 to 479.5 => 1.31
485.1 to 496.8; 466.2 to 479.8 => 1.24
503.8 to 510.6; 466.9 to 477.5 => 1.23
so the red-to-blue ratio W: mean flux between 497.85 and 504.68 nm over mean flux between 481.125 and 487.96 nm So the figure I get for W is 1.1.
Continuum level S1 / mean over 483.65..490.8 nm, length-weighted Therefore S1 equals 0.601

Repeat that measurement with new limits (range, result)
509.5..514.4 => 0.648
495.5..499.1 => 0.608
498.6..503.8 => 0.591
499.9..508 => 0.608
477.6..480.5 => 0.512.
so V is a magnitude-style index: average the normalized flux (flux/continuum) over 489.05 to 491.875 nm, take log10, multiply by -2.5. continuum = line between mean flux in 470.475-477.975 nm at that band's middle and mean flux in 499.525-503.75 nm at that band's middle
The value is -0.20 mag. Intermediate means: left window 0.589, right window 0.581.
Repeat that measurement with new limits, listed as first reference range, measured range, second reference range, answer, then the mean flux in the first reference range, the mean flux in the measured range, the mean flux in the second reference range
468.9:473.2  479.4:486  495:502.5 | 0.121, 0.625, 0.55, 0.599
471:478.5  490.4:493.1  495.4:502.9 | -0.238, 0.578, 0.731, 0.591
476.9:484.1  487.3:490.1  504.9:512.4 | -0.135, 0.521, 0.629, 0.637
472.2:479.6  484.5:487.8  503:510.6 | 0.043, 0.554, 0.558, 0.634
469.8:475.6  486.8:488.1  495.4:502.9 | 0.063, 0.624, 0.571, 0.591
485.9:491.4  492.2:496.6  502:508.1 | -0.147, 0.631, 0.724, 0.633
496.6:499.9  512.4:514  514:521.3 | -0.122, 0.624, 0.66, 0.58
